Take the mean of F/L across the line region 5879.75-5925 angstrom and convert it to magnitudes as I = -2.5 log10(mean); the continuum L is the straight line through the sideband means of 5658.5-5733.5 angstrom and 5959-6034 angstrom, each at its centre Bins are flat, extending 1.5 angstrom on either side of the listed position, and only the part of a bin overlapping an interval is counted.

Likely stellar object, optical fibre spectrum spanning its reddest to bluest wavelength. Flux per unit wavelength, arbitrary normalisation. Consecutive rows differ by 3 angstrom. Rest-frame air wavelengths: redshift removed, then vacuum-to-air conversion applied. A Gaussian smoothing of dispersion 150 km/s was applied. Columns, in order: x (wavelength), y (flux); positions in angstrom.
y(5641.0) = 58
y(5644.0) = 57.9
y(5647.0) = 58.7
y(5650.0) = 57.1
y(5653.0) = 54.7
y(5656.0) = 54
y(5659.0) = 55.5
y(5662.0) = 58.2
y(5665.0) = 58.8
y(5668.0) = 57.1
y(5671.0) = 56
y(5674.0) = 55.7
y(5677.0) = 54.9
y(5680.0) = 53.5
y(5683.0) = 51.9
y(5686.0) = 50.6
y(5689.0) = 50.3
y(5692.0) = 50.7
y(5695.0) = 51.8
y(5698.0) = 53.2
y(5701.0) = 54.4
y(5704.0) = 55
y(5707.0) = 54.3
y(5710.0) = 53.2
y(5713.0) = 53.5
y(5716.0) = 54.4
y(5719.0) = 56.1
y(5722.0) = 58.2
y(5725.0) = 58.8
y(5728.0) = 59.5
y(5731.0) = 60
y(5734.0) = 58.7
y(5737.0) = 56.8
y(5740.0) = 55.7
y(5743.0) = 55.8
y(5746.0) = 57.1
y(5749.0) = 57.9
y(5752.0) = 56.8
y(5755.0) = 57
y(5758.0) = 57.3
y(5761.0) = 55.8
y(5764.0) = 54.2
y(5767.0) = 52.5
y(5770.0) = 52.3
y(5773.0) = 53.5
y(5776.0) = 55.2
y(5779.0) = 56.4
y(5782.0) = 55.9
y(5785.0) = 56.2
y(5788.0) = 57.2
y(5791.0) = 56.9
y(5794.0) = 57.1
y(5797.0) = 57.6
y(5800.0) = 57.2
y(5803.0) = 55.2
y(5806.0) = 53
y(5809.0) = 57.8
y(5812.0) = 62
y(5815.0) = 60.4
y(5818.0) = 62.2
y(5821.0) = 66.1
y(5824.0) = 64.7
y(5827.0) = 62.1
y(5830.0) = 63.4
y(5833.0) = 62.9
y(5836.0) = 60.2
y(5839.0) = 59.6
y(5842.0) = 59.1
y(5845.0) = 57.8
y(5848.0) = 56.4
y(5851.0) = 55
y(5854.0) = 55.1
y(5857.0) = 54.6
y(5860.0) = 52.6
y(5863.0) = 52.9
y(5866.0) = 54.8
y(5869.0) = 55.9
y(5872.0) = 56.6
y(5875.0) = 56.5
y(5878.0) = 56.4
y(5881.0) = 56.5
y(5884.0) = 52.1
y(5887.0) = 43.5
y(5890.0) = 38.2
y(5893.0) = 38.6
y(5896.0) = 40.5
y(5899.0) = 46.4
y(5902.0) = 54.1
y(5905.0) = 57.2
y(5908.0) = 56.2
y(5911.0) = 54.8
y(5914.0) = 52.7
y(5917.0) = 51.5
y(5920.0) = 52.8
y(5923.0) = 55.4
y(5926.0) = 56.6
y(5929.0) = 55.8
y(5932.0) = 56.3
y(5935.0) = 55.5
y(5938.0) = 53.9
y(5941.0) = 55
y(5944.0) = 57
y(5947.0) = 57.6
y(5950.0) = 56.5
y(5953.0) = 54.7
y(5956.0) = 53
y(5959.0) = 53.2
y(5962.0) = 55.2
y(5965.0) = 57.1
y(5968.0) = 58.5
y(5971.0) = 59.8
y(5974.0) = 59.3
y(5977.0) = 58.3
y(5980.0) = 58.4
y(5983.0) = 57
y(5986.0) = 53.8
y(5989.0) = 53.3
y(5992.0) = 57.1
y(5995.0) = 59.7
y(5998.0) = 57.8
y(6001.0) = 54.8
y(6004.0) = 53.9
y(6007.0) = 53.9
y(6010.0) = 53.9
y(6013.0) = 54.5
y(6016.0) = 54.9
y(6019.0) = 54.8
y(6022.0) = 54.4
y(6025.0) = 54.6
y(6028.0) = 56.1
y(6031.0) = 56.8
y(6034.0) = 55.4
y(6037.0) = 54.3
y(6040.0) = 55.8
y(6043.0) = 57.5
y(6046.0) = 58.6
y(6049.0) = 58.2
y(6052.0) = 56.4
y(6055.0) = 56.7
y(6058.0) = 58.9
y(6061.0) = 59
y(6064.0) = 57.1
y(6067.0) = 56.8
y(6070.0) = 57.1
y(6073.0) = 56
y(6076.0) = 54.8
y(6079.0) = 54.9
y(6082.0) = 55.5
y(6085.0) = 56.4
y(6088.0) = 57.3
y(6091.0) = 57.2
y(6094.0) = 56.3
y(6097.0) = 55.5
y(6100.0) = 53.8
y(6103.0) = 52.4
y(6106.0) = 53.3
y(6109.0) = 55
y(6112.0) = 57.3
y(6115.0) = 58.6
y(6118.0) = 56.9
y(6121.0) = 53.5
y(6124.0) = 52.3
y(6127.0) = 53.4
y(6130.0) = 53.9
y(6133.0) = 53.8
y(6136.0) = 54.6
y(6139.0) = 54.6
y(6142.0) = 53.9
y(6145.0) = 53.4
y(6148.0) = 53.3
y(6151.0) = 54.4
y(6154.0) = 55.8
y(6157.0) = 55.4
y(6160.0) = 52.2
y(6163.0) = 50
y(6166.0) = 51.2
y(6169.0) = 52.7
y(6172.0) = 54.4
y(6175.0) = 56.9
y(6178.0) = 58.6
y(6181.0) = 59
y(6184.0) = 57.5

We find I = 0.12 mag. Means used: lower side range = 55.1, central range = 50.1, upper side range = 56.1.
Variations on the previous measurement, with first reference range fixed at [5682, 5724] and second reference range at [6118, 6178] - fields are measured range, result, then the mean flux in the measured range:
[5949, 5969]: -0.03 mag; 55.4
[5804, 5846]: -0.14 mag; 60.8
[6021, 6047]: -0.04 mag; 55.9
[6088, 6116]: -0.03 mag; 55.5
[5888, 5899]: 0.31 mag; 40.3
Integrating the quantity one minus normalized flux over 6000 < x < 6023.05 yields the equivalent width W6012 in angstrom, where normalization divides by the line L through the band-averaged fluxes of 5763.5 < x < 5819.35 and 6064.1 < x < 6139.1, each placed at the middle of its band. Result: 0.5 angstrom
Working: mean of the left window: 56.5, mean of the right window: 55.3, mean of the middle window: 54.4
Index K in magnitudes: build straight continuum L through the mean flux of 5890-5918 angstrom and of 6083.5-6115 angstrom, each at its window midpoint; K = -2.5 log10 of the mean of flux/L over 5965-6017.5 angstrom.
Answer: -0.08 mag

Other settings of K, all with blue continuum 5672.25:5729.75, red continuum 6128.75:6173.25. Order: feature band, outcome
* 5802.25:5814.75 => -0.07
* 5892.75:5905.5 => 0.14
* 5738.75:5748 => -0.04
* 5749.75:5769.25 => -0.03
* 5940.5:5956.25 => -0.04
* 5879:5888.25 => 0.06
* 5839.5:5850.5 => -0.07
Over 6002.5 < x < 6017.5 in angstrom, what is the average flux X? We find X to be 54.2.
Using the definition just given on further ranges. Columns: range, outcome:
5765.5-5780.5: 54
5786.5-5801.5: 57.2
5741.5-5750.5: 56.9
